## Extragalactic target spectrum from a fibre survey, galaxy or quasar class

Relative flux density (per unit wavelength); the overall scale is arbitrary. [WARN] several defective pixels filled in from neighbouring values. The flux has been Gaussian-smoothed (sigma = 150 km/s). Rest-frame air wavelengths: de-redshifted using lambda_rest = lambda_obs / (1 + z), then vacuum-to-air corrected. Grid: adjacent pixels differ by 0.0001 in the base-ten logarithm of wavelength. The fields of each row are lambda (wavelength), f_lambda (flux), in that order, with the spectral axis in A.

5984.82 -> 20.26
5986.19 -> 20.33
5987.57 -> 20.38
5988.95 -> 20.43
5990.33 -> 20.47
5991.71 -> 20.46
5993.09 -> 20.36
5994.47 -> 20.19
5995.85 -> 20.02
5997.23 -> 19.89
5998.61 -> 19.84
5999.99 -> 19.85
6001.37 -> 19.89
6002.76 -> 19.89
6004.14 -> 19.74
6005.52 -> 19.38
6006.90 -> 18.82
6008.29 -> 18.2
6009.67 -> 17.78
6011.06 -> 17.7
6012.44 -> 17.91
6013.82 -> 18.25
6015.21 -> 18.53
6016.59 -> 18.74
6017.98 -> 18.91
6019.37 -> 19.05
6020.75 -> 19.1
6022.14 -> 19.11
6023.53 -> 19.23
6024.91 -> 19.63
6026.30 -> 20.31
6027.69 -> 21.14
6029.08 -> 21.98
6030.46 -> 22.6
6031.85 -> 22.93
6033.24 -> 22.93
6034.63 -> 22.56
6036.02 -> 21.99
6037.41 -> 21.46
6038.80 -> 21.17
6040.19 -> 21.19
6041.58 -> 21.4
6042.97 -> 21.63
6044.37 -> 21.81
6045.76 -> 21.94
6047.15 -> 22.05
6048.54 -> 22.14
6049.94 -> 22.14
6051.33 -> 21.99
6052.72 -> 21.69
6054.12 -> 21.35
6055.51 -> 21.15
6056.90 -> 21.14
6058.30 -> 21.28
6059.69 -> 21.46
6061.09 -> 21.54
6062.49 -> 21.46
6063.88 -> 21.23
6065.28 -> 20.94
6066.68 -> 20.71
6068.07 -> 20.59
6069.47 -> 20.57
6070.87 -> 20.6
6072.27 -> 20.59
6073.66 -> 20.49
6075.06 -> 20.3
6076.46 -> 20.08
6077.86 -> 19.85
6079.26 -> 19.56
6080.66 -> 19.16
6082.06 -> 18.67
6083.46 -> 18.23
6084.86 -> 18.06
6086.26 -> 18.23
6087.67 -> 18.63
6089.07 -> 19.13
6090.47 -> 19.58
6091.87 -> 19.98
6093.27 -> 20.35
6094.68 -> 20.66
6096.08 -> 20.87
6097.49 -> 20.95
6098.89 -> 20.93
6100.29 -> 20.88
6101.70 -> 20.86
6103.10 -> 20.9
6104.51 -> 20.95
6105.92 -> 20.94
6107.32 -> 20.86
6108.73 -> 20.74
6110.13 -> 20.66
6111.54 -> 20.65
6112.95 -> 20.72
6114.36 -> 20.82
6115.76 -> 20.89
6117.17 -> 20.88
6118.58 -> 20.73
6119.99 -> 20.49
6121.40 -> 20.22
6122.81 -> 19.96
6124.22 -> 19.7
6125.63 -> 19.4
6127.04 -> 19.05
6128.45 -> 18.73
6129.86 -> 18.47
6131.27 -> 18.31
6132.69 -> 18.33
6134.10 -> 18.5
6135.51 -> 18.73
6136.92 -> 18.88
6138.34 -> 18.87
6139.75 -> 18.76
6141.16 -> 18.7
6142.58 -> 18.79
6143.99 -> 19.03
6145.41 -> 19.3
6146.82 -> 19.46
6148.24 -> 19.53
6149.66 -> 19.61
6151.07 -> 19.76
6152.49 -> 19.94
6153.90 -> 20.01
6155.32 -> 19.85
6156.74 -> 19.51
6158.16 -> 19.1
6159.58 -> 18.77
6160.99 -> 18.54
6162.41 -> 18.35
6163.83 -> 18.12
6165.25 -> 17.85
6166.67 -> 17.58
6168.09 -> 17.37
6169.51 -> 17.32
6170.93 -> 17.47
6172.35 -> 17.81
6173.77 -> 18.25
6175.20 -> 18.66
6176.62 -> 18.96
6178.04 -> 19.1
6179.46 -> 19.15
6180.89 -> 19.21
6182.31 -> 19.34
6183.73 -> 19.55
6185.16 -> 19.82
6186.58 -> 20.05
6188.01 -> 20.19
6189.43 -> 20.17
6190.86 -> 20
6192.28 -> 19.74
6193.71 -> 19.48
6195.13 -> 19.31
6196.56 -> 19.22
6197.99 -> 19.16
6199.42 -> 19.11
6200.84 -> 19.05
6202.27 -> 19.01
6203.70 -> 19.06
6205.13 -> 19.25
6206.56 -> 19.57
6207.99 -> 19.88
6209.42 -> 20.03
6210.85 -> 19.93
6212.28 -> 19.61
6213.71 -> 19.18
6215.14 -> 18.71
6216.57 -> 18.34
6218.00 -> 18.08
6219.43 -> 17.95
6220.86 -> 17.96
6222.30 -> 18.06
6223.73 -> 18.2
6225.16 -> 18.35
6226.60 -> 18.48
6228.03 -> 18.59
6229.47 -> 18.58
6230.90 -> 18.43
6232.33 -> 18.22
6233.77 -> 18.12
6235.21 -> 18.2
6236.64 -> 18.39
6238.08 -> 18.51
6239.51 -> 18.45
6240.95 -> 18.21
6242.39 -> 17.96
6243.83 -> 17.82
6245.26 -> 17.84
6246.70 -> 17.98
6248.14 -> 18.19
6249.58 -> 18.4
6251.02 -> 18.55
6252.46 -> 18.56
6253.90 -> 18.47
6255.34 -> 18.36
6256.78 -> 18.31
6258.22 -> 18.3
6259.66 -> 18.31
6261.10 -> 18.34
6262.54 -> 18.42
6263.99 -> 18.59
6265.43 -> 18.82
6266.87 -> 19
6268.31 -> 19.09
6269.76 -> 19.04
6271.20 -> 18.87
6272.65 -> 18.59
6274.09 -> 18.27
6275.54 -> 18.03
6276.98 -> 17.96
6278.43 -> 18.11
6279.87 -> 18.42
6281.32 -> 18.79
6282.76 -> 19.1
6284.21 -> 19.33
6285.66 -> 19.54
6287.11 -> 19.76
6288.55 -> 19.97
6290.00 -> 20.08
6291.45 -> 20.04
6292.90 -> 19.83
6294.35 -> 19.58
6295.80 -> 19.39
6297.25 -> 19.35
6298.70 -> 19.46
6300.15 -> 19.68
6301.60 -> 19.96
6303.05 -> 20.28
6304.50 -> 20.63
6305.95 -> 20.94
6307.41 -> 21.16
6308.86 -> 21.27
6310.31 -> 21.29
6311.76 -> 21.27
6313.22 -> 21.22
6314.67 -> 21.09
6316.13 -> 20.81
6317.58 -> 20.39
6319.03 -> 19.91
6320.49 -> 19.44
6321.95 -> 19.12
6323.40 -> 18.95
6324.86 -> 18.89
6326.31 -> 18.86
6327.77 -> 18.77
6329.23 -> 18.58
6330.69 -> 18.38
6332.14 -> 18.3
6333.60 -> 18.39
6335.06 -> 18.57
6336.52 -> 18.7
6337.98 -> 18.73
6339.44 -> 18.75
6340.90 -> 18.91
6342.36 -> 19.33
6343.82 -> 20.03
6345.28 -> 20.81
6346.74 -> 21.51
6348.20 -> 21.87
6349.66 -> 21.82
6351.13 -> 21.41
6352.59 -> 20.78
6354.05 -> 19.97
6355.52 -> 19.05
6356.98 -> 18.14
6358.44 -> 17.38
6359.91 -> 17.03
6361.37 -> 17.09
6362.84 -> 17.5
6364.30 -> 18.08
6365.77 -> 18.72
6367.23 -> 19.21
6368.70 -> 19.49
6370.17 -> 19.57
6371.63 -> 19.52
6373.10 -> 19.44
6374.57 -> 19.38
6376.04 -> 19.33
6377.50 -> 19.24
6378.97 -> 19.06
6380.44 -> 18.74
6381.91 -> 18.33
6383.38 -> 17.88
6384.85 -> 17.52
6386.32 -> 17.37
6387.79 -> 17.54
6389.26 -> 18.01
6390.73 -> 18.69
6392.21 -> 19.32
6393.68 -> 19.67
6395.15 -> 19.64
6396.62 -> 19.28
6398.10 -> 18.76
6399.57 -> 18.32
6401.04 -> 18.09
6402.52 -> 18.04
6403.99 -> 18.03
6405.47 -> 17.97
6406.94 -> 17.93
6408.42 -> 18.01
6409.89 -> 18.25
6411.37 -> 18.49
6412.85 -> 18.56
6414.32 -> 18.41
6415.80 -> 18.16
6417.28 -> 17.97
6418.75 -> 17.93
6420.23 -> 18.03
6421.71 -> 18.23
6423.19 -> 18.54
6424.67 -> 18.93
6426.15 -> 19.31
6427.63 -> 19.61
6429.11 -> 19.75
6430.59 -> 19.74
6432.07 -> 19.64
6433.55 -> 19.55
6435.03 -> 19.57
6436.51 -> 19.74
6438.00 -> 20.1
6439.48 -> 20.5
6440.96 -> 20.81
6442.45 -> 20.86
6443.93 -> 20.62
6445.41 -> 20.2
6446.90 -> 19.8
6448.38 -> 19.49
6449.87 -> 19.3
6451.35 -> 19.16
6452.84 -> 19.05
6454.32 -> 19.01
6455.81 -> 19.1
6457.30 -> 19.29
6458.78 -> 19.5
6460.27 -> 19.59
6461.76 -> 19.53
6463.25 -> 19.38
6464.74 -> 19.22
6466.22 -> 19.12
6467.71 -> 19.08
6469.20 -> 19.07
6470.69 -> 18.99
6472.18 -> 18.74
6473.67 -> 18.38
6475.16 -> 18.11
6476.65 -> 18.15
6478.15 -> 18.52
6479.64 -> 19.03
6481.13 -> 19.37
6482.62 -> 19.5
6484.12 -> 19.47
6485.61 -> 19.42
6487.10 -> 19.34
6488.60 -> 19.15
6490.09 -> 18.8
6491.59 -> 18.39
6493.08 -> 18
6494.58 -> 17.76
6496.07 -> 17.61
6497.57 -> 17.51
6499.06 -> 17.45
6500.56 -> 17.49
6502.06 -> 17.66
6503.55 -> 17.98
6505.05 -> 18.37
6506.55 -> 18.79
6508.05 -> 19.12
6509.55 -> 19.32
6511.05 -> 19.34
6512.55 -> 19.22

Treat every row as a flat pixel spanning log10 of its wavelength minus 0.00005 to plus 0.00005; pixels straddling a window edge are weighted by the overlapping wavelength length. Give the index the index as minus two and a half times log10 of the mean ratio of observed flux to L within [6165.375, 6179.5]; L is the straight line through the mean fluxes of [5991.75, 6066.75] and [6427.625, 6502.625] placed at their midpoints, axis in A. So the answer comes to 0.11 mag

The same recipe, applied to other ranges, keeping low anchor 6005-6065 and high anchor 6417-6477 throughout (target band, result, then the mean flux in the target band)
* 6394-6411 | 0.06 mag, 18.4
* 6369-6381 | 0.01 mag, 19.3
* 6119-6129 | 0.04 mag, 19.7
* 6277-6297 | 0.03 mag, 19.3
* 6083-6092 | 0.09 mag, 18.8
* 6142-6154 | 0.04 mag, 19.5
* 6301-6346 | 0.00 mag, 19.7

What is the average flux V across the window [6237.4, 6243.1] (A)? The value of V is 18.3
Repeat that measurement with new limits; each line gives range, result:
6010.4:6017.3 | 18.2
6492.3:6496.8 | 17.8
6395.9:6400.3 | 18.8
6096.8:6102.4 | 20.9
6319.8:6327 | 19.1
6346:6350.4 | 21.7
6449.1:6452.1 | 19.2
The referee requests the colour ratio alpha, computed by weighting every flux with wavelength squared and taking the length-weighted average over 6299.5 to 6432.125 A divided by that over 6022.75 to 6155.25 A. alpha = 1.03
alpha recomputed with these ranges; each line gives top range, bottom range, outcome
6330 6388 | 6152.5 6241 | 1.06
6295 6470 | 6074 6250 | 1.08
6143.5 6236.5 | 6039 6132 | 0.96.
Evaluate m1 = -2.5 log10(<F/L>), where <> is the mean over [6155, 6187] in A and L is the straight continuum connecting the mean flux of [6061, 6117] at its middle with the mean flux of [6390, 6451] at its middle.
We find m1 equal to 0.07 mag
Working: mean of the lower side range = 20.3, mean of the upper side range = 19.1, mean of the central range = 18.7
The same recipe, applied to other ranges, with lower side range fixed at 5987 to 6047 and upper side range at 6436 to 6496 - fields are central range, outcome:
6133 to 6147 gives 0.06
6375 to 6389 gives 0.06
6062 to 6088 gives 0.01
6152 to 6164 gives 0.04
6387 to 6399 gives 0.03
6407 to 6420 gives 0.07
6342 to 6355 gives -0.07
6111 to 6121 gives -0.04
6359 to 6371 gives 0.06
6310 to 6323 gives -0.05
